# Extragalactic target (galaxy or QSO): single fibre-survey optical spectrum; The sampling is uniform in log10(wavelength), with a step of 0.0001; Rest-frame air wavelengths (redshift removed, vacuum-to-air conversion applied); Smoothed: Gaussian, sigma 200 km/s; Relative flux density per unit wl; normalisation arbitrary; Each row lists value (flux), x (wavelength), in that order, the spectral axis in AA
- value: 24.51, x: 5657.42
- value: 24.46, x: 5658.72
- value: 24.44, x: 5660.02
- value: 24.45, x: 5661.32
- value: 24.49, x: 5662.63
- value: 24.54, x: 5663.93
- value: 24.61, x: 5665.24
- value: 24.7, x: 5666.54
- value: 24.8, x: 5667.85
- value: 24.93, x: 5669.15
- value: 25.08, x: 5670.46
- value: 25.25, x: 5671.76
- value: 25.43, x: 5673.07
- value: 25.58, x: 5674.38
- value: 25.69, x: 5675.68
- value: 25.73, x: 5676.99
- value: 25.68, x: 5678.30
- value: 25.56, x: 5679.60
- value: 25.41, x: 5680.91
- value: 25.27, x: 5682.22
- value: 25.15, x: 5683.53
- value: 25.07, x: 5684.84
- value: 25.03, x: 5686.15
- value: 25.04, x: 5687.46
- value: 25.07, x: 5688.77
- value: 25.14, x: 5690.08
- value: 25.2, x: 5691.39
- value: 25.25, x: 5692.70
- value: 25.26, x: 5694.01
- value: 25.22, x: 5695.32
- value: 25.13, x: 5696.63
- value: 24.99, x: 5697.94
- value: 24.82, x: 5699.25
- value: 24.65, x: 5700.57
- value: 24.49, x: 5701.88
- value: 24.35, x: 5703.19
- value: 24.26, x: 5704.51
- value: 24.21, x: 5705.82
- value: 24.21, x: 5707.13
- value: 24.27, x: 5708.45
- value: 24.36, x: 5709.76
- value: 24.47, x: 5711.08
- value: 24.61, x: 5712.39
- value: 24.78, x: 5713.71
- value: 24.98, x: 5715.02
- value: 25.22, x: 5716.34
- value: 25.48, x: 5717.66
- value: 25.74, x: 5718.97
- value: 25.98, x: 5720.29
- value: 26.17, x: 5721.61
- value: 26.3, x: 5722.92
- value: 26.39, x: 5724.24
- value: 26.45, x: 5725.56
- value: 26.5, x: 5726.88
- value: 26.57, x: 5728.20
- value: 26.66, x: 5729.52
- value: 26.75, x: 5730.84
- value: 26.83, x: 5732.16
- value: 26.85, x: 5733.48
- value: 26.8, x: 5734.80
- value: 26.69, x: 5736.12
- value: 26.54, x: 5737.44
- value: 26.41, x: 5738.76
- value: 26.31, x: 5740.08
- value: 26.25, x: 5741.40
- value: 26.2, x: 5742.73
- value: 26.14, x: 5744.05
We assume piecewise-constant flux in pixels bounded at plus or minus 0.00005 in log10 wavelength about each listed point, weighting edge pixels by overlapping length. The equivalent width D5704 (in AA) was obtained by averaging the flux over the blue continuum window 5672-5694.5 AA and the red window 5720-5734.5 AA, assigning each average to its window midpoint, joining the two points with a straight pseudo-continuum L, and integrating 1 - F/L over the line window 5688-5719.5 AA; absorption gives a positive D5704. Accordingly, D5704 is 1.26 AA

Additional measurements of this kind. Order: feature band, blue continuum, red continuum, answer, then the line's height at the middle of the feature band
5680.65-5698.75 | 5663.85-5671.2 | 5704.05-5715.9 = -0.4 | 24.6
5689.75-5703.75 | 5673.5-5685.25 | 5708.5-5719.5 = 0.1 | 25.2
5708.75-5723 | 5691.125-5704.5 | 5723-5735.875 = 0.4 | 25.9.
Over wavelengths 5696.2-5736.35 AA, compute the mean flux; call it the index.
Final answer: 25.5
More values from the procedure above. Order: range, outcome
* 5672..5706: 25.1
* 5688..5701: 25.1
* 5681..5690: 25.1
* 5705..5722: 24.9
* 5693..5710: 24.7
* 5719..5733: 26.4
